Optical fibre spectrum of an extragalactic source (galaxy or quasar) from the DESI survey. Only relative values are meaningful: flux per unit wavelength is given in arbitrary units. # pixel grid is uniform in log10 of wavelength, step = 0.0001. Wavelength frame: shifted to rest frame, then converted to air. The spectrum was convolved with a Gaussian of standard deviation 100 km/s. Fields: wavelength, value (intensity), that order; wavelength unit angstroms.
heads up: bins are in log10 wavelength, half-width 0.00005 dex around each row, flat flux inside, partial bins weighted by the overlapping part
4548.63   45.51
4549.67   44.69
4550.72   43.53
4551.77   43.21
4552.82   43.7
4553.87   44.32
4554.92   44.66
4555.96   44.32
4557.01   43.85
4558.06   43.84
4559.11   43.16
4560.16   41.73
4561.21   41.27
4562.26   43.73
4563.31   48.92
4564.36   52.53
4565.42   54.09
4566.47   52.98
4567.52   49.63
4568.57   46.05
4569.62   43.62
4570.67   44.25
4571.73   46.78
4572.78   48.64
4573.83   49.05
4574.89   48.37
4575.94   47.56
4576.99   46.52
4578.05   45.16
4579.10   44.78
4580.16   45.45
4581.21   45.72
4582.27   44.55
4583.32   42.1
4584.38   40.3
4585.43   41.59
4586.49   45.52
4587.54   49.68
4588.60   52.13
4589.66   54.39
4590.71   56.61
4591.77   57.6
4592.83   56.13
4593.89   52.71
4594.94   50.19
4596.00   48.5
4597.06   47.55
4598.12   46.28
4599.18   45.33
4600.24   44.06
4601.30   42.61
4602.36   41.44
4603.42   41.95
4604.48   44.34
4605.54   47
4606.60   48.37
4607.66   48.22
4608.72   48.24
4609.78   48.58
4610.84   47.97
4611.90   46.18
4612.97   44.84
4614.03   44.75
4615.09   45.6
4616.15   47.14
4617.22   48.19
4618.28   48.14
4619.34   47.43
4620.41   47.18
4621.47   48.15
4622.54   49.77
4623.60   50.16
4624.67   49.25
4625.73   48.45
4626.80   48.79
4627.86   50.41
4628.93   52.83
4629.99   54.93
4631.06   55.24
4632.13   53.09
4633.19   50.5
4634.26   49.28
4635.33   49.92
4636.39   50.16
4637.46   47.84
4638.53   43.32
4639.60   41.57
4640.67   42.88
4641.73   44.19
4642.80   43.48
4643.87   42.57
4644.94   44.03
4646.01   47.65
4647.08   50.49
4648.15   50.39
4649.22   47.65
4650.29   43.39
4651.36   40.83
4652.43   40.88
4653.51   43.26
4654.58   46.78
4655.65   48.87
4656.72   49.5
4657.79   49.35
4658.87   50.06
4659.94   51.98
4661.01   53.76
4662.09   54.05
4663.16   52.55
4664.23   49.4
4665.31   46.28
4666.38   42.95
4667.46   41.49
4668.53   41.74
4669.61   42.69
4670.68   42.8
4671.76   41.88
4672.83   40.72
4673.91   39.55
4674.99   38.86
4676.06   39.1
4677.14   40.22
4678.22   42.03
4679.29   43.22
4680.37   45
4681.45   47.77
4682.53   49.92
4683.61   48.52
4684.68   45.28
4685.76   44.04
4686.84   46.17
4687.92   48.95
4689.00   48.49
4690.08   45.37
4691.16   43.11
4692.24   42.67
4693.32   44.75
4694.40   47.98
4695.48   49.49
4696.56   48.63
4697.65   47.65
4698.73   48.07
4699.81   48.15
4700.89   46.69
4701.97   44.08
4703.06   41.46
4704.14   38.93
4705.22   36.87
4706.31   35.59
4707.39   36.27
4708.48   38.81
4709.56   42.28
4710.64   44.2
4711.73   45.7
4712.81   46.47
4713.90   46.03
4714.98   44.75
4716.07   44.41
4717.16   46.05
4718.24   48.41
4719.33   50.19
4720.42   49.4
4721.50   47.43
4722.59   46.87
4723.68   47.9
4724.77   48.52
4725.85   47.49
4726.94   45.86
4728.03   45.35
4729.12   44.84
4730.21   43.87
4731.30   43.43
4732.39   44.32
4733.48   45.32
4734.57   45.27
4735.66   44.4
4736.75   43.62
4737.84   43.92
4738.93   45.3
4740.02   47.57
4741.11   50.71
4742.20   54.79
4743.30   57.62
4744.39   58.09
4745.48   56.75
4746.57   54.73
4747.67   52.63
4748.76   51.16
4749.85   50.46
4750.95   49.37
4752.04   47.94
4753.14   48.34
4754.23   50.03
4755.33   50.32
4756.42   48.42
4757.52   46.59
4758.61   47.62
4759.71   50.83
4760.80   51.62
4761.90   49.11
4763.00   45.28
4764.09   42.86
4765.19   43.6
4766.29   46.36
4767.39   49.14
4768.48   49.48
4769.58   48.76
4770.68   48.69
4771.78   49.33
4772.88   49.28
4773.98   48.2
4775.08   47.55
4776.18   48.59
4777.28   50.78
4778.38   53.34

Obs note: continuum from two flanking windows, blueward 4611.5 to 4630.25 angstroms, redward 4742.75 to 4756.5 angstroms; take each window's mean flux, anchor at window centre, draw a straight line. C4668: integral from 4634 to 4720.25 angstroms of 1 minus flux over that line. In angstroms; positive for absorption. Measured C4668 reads 8.1 angstroms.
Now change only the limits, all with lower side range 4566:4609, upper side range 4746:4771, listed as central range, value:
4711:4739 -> 1.5 angstroms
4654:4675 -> 0.7 angstroms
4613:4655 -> 0.3 angstroms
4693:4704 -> 0.4 angstroms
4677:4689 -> 0.6 angstroms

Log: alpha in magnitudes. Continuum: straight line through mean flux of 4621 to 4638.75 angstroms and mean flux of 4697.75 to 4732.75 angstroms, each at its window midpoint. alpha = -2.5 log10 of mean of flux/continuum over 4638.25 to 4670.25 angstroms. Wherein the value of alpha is 0.05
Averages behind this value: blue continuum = 50.2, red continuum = 44.7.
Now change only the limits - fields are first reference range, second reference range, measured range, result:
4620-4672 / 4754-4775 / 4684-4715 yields 0.080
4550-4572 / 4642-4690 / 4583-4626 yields -0.047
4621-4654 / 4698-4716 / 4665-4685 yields 0.047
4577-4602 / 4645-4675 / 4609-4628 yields -0.017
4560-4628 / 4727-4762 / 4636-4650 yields 0.050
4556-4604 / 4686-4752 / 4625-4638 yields -0.090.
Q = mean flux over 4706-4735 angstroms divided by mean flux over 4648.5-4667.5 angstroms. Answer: 0.95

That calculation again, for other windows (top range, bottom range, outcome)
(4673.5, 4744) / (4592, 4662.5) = 0.95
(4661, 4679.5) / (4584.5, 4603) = 0.90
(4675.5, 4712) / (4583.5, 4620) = 0.93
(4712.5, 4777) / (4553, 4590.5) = 1.04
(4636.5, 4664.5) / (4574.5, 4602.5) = 0.99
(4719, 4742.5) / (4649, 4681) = 1.03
